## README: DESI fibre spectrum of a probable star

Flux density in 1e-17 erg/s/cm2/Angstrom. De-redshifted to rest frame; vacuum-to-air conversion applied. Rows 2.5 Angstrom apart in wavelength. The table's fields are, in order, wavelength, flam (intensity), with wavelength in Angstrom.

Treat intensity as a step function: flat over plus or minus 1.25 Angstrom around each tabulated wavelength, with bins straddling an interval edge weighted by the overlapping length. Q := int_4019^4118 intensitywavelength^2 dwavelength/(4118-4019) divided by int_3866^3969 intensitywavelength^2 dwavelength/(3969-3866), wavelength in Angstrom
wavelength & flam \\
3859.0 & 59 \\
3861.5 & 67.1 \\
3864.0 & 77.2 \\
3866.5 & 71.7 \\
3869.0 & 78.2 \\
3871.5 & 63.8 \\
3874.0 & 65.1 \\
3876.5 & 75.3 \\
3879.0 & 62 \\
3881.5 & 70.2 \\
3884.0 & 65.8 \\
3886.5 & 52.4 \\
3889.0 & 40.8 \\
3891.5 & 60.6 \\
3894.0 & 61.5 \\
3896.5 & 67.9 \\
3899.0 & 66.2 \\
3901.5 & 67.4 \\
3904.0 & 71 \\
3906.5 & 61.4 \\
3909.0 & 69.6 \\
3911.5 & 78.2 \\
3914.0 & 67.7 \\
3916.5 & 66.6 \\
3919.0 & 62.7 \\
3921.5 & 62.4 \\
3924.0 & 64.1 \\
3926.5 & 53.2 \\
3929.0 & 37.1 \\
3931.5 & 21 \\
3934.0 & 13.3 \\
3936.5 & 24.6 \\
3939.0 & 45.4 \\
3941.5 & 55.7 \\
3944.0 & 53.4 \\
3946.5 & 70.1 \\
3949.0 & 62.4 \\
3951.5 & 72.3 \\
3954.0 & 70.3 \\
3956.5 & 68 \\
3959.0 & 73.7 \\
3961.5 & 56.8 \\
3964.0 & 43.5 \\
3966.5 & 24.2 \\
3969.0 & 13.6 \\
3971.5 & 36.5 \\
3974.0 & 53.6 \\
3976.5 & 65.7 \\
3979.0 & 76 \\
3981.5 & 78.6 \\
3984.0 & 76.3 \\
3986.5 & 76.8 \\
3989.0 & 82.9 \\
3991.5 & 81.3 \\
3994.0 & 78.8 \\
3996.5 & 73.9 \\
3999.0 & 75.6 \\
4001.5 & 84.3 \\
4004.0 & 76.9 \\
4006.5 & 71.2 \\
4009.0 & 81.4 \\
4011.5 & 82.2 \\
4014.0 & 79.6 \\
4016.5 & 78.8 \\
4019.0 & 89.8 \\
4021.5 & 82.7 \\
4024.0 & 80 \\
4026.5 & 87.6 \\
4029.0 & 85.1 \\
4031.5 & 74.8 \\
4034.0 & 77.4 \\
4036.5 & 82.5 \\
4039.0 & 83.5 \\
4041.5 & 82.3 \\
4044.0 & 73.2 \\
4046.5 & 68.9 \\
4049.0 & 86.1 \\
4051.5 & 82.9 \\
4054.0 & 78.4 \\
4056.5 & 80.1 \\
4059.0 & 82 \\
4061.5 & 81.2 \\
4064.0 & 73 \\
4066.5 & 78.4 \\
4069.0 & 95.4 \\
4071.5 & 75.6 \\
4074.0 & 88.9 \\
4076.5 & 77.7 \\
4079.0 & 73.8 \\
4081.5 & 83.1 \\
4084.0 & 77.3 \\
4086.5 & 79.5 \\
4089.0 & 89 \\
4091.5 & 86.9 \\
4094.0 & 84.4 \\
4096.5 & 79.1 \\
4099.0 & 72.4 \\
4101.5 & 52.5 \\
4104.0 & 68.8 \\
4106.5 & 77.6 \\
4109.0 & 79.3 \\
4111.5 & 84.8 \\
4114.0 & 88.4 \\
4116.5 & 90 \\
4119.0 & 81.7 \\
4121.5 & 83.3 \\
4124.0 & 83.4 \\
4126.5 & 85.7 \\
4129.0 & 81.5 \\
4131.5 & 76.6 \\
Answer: 1.49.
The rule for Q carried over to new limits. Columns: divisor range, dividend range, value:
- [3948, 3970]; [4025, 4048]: 1.53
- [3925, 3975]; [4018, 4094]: 1.80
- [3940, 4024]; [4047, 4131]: 1.24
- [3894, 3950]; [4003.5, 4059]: 1.50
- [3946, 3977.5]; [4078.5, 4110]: 1.52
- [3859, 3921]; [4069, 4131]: 1.35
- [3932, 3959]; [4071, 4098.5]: 1.62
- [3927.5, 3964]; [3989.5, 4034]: 1.61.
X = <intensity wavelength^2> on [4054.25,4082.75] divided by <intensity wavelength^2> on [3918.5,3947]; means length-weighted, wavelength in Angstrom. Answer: 1.9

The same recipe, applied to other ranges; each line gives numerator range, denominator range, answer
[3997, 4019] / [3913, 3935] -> 1.65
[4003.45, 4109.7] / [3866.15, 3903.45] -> 1.34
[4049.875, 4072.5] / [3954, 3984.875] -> 1.52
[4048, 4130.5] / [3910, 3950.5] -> 1.66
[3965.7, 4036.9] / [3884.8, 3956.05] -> 1.33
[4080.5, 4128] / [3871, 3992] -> 1.48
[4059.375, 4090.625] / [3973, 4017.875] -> 1.10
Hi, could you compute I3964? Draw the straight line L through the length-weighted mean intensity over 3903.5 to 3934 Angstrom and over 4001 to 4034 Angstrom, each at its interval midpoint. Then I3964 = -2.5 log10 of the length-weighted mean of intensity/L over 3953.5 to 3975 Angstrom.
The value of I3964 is 0.37 mag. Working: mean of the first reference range 57.4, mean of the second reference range 80.9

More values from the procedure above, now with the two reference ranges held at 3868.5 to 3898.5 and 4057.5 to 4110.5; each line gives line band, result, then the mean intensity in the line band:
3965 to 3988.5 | 0.25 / 56.4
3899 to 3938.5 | 0.20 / 54.9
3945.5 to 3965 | 0.07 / 64.8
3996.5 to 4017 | -0.08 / 78.5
